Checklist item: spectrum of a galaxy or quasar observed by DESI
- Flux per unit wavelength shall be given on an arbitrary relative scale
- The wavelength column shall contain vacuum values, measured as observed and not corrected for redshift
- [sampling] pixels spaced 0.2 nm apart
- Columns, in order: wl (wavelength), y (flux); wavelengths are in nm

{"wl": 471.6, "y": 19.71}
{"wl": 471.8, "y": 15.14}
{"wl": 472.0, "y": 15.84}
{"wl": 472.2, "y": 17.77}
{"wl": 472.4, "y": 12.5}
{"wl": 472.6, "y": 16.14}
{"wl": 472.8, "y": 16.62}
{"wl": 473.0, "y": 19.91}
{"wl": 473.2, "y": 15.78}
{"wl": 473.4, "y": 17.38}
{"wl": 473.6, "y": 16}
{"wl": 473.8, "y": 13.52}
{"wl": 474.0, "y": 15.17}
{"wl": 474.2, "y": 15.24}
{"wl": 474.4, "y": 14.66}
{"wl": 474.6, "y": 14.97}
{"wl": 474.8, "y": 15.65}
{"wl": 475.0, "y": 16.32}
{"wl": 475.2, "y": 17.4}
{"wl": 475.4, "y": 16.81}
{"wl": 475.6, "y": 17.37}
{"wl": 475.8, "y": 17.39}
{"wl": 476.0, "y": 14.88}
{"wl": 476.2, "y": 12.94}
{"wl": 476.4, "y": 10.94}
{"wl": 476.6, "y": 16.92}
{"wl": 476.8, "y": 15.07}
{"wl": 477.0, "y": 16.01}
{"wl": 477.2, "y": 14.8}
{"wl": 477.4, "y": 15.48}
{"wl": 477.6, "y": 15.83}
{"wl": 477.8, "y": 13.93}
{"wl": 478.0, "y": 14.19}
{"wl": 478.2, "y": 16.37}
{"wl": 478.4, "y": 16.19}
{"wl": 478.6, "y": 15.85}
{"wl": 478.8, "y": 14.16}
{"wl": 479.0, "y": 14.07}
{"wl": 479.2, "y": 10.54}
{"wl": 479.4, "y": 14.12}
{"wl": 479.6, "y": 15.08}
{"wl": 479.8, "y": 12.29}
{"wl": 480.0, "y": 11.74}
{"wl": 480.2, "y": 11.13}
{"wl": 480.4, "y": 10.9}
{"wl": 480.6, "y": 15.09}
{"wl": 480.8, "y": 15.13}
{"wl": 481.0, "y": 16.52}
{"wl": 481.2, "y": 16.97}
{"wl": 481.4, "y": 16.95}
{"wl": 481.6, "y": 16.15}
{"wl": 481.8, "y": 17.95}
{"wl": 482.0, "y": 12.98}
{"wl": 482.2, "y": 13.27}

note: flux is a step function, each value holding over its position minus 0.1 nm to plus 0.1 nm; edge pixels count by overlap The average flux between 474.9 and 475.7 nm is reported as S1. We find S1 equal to 17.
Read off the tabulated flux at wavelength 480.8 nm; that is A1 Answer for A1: 15.13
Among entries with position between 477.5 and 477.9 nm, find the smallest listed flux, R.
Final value 13.93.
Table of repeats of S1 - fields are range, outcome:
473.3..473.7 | 16.7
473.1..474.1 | 15.6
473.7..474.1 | 14.3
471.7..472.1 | 15.5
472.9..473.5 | 17.7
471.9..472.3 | 16.8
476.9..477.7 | 15.5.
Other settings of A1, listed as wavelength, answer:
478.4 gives 16.19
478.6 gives 15.85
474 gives 15.17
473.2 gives 15.78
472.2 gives 17.77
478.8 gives 14.16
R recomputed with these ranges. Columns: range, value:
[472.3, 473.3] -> 12.5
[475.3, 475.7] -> 16.81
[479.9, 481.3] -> 10.9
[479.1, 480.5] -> 10.54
